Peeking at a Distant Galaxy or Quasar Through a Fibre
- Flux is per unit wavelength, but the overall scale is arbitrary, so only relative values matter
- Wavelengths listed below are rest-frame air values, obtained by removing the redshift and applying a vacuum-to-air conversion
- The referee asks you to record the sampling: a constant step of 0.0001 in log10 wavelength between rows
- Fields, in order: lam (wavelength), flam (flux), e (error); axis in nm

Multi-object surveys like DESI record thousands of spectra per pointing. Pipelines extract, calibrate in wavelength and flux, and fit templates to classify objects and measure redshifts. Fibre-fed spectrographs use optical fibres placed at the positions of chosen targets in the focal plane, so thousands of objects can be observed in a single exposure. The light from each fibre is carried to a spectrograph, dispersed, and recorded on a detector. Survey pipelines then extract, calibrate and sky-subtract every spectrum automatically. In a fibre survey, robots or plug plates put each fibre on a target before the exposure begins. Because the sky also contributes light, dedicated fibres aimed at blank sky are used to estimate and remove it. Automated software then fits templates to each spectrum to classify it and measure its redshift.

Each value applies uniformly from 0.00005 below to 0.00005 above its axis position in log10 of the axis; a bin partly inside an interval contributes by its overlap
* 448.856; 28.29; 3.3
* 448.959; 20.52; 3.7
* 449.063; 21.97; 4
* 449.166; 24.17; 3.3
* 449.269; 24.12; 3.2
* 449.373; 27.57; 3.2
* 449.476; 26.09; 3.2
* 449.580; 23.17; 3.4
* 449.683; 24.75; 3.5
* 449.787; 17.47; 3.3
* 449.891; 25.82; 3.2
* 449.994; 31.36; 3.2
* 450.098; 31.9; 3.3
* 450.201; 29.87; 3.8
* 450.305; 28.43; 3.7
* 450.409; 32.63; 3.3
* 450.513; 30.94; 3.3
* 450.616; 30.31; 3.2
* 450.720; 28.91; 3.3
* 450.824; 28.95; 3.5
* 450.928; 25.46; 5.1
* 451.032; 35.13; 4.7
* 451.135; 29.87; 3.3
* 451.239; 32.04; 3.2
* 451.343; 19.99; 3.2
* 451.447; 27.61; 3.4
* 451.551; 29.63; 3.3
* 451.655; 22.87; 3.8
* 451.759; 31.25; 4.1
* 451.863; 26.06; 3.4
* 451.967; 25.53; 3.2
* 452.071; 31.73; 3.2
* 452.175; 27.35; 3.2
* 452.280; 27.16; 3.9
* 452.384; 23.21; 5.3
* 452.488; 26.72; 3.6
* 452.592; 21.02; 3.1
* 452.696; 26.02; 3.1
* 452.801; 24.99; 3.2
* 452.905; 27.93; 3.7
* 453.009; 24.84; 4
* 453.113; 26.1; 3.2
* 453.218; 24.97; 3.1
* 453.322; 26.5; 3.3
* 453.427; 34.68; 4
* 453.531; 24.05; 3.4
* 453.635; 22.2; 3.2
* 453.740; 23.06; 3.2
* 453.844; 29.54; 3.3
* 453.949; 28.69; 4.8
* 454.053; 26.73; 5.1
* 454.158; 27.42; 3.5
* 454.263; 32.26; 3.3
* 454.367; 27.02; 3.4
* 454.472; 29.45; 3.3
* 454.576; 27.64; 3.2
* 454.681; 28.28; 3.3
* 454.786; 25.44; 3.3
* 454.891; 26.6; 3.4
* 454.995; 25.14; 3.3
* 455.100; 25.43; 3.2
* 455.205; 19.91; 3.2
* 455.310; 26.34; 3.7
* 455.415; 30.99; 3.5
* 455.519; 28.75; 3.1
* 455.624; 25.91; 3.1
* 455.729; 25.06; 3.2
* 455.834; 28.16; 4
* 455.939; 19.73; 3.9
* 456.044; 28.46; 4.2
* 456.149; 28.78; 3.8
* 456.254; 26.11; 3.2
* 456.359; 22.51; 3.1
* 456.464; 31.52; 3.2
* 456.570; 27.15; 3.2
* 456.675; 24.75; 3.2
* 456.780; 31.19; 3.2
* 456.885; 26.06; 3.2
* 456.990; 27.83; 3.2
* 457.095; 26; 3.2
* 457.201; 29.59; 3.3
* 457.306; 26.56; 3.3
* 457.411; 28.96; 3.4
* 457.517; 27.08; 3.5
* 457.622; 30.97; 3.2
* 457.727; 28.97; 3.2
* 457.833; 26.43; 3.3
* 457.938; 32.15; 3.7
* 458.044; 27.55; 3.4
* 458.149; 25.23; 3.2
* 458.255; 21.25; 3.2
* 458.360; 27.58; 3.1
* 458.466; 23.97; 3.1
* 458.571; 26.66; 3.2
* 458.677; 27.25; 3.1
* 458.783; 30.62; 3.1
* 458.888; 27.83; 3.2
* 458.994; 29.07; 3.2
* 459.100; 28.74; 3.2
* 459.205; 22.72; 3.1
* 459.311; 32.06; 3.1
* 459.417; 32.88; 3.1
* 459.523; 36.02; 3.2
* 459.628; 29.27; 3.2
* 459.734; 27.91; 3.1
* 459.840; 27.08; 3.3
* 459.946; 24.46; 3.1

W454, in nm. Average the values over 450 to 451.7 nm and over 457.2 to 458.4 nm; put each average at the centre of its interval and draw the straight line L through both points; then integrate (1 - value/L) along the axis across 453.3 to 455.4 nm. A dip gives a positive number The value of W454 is 0.11 nm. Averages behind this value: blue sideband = 29.1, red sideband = 27.6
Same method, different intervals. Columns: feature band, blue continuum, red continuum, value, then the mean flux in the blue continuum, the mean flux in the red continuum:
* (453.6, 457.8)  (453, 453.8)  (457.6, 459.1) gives -0.07 nm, 25.9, 27.5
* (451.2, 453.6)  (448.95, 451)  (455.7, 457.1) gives 0.03 nm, 26.9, 26.7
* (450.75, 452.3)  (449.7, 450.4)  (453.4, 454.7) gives -0.02 nm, 27.6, 27.6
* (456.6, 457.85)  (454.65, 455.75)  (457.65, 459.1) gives -0.04 nm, 26.2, 27.4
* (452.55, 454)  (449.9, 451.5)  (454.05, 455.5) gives 0.10 nm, 29.5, 27.1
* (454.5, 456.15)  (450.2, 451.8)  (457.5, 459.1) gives 0.11 nm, 28.9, 27.6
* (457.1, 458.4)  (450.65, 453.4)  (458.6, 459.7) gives 0.06 nm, 27.1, 29.6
